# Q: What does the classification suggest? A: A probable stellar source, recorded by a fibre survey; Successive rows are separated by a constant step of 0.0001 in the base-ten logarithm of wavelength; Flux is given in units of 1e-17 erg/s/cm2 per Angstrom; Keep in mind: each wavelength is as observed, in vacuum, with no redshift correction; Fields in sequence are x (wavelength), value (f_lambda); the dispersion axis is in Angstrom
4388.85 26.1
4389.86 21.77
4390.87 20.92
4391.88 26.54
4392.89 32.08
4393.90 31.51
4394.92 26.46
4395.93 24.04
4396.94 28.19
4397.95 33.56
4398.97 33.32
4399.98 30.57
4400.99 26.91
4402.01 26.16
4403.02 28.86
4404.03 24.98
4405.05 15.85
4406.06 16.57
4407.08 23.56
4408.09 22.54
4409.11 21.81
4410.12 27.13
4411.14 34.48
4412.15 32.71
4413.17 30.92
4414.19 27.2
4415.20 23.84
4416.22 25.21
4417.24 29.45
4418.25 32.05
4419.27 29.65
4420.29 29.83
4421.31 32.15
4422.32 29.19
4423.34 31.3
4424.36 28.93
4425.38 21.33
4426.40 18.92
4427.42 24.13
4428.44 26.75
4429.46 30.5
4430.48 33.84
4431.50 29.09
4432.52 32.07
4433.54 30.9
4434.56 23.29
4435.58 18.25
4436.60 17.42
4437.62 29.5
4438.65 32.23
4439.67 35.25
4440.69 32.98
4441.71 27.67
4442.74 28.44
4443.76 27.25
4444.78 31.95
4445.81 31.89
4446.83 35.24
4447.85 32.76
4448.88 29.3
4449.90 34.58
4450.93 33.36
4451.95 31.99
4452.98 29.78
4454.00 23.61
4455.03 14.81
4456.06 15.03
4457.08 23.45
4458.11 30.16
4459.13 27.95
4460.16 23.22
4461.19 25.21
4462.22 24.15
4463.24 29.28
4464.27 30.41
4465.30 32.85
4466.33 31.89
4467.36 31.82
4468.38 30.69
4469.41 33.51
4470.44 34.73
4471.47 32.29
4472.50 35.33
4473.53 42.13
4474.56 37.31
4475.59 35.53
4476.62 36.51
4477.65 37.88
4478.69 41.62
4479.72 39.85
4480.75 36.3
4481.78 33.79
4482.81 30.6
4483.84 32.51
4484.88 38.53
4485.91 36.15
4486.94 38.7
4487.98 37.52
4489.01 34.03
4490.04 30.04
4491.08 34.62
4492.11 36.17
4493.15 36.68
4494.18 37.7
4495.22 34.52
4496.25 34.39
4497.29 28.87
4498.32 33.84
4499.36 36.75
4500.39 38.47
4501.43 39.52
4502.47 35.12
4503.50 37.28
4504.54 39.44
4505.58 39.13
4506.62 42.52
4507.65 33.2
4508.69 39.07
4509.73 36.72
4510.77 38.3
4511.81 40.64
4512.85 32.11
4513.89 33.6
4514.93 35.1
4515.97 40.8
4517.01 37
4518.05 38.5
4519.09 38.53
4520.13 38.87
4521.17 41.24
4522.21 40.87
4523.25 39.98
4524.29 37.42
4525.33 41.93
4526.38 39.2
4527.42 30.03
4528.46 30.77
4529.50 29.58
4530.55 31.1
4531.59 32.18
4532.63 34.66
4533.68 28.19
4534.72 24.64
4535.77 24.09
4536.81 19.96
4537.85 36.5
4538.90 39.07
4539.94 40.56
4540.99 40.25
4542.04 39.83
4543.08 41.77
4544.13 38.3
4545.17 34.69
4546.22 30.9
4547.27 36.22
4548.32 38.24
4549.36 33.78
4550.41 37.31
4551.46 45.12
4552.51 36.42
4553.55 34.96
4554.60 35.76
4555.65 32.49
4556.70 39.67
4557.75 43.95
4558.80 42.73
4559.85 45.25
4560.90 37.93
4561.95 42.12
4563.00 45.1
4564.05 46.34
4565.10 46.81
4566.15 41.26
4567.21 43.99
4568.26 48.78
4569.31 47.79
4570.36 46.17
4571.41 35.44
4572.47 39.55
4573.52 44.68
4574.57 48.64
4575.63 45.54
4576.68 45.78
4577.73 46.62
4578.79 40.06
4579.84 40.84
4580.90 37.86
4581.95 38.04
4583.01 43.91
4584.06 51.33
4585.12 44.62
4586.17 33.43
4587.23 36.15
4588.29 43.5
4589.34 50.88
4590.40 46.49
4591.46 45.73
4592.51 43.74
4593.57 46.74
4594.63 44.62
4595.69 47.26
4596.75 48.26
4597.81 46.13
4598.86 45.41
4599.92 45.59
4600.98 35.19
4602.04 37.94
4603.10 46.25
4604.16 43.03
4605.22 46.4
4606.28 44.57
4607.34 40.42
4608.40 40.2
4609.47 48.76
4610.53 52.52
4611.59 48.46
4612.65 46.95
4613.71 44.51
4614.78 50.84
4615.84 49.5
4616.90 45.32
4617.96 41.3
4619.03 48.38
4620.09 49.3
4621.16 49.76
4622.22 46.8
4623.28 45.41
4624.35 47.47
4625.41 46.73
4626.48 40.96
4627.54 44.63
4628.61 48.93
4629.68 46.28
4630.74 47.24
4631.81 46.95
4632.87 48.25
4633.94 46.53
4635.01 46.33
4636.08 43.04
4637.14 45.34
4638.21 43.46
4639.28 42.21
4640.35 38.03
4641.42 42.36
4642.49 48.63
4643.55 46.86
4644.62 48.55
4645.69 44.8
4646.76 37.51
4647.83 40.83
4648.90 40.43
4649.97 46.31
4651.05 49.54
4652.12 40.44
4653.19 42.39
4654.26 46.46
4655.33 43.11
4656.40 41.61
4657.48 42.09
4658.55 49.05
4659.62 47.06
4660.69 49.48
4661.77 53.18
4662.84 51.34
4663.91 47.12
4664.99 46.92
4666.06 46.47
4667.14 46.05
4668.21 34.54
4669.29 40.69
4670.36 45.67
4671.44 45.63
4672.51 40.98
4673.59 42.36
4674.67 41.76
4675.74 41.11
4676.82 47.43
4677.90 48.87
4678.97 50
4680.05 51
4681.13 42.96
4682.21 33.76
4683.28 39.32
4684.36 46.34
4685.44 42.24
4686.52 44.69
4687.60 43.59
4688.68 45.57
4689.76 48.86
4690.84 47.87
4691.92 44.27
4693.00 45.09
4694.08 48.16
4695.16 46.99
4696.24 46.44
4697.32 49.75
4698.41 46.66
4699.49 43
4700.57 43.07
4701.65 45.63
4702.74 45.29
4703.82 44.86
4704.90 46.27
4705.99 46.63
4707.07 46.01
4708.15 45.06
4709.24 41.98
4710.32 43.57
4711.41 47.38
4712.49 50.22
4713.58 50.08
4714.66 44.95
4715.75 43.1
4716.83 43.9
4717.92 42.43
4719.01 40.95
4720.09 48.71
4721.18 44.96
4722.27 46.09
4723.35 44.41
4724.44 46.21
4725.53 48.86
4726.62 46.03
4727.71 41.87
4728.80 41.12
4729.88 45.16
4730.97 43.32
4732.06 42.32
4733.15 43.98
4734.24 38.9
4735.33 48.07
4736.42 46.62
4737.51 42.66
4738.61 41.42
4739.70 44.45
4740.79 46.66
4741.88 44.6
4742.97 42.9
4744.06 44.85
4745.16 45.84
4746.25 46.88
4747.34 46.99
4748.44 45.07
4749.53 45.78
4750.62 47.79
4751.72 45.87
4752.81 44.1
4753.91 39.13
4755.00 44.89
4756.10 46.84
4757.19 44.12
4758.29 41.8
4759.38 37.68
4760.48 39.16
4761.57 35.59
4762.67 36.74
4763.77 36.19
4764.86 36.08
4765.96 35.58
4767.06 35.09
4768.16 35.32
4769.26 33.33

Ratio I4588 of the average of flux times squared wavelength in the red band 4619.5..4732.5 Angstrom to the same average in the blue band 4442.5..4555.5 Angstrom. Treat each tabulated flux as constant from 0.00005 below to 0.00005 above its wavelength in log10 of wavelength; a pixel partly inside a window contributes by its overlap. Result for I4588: 1.42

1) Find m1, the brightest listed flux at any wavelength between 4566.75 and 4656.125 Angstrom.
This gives 52.52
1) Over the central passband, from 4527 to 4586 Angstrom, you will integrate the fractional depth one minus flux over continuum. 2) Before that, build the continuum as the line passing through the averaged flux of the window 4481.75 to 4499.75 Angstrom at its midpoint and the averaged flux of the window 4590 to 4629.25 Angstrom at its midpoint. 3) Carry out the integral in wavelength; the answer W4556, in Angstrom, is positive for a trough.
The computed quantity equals 2.93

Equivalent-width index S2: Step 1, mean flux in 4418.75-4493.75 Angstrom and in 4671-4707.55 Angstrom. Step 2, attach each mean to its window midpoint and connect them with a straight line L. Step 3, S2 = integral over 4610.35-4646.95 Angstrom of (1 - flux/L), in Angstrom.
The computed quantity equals -4.15 Angstrom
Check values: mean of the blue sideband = 30.8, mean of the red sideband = 45.1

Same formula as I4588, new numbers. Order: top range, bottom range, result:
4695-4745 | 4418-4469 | 1.79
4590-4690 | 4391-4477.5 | 1.72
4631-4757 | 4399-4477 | 1.75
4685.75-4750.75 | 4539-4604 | 1.15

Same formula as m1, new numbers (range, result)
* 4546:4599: 51.33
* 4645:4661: 49.54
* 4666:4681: 51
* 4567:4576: 48.78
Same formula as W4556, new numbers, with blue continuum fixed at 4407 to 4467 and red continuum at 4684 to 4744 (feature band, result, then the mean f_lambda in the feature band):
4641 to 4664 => -2.3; 45.4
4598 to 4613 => -2.3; 44.4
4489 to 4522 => -4.5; 36.7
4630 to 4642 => -1.3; 44.6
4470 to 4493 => -3.9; 36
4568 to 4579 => -2.4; 44.5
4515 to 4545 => -1.6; 35.6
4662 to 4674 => -0.7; 44.6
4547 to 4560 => -1.2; 38.5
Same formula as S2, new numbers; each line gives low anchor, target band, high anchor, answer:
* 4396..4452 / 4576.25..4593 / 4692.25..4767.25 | -3.0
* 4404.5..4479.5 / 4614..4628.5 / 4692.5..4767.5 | -3.1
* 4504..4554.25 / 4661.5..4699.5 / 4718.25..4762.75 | -3.1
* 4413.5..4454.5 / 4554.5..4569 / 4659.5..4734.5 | -2.3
